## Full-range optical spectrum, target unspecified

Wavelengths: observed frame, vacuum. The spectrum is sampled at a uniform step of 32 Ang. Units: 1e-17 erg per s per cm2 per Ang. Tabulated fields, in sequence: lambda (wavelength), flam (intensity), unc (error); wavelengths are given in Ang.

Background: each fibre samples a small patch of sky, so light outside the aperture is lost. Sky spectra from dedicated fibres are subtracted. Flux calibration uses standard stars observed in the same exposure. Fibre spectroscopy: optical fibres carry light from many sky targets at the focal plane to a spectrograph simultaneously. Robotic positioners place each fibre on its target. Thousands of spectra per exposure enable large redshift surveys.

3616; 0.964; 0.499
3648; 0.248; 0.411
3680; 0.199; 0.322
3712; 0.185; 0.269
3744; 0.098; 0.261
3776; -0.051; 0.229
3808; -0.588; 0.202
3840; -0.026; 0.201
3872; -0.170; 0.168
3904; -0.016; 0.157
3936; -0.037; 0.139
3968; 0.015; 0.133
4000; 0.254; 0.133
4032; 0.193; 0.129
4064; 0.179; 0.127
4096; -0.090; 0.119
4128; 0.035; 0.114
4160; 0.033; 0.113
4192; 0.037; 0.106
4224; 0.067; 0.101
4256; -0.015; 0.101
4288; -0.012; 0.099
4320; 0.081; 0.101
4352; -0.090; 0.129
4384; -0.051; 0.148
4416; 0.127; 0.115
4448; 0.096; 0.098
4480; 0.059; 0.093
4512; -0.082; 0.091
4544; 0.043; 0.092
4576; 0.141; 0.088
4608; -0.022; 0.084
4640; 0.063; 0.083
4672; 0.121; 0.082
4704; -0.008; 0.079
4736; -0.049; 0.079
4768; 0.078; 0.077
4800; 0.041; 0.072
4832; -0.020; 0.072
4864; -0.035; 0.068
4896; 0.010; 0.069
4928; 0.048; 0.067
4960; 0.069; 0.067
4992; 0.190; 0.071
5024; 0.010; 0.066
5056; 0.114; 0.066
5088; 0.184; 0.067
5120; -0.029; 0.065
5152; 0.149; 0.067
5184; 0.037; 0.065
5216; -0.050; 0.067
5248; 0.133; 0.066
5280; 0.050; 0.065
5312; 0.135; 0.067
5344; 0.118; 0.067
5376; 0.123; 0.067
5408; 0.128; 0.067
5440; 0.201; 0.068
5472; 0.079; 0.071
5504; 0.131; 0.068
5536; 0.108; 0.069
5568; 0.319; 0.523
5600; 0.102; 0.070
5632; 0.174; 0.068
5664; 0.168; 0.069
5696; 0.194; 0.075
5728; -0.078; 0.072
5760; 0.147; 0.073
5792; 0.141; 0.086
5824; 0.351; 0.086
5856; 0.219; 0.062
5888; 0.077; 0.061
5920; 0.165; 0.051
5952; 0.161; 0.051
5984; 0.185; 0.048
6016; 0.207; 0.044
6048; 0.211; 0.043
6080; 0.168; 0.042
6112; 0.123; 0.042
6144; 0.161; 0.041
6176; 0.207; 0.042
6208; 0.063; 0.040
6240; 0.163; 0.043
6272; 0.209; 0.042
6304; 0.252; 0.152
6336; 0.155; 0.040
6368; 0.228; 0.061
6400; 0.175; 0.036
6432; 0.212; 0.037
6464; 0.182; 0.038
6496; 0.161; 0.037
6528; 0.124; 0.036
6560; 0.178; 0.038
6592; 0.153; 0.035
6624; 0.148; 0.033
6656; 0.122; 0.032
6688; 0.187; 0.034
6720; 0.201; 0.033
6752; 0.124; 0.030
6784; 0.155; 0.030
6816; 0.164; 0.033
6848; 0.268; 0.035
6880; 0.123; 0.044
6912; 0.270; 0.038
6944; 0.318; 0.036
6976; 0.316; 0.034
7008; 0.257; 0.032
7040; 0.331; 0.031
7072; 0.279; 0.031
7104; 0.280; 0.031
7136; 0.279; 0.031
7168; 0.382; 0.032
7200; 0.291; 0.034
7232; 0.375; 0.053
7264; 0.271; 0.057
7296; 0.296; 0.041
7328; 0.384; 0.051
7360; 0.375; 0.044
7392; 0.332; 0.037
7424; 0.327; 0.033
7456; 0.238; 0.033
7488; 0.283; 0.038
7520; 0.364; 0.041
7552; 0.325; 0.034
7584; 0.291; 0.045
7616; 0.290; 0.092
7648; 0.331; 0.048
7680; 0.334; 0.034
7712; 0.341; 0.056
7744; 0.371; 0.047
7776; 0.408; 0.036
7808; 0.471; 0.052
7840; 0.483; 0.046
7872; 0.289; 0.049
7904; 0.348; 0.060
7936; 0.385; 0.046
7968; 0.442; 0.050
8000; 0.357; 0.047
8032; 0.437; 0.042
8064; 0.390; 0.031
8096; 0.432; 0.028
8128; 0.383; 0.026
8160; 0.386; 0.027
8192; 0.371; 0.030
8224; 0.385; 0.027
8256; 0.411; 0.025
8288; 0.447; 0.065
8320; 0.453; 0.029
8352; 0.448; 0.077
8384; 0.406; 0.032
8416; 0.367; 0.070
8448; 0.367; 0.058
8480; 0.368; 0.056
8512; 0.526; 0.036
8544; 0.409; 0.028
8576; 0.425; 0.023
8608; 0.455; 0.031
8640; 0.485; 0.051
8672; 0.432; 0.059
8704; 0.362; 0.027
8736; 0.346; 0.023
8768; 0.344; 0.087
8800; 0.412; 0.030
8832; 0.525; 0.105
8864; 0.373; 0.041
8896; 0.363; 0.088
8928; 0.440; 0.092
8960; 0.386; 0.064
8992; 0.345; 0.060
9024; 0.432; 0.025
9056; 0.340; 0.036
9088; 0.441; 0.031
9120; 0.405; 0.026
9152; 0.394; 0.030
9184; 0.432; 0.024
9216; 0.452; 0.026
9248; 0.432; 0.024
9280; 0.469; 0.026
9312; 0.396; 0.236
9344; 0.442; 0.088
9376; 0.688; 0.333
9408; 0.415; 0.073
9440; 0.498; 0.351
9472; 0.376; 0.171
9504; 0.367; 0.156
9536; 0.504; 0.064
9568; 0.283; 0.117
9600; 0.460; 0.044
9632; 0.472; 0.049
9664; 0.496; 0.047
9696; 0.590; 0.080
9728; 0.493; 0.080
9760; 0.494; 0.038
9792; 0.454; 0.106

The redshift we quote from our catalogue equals 0.73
